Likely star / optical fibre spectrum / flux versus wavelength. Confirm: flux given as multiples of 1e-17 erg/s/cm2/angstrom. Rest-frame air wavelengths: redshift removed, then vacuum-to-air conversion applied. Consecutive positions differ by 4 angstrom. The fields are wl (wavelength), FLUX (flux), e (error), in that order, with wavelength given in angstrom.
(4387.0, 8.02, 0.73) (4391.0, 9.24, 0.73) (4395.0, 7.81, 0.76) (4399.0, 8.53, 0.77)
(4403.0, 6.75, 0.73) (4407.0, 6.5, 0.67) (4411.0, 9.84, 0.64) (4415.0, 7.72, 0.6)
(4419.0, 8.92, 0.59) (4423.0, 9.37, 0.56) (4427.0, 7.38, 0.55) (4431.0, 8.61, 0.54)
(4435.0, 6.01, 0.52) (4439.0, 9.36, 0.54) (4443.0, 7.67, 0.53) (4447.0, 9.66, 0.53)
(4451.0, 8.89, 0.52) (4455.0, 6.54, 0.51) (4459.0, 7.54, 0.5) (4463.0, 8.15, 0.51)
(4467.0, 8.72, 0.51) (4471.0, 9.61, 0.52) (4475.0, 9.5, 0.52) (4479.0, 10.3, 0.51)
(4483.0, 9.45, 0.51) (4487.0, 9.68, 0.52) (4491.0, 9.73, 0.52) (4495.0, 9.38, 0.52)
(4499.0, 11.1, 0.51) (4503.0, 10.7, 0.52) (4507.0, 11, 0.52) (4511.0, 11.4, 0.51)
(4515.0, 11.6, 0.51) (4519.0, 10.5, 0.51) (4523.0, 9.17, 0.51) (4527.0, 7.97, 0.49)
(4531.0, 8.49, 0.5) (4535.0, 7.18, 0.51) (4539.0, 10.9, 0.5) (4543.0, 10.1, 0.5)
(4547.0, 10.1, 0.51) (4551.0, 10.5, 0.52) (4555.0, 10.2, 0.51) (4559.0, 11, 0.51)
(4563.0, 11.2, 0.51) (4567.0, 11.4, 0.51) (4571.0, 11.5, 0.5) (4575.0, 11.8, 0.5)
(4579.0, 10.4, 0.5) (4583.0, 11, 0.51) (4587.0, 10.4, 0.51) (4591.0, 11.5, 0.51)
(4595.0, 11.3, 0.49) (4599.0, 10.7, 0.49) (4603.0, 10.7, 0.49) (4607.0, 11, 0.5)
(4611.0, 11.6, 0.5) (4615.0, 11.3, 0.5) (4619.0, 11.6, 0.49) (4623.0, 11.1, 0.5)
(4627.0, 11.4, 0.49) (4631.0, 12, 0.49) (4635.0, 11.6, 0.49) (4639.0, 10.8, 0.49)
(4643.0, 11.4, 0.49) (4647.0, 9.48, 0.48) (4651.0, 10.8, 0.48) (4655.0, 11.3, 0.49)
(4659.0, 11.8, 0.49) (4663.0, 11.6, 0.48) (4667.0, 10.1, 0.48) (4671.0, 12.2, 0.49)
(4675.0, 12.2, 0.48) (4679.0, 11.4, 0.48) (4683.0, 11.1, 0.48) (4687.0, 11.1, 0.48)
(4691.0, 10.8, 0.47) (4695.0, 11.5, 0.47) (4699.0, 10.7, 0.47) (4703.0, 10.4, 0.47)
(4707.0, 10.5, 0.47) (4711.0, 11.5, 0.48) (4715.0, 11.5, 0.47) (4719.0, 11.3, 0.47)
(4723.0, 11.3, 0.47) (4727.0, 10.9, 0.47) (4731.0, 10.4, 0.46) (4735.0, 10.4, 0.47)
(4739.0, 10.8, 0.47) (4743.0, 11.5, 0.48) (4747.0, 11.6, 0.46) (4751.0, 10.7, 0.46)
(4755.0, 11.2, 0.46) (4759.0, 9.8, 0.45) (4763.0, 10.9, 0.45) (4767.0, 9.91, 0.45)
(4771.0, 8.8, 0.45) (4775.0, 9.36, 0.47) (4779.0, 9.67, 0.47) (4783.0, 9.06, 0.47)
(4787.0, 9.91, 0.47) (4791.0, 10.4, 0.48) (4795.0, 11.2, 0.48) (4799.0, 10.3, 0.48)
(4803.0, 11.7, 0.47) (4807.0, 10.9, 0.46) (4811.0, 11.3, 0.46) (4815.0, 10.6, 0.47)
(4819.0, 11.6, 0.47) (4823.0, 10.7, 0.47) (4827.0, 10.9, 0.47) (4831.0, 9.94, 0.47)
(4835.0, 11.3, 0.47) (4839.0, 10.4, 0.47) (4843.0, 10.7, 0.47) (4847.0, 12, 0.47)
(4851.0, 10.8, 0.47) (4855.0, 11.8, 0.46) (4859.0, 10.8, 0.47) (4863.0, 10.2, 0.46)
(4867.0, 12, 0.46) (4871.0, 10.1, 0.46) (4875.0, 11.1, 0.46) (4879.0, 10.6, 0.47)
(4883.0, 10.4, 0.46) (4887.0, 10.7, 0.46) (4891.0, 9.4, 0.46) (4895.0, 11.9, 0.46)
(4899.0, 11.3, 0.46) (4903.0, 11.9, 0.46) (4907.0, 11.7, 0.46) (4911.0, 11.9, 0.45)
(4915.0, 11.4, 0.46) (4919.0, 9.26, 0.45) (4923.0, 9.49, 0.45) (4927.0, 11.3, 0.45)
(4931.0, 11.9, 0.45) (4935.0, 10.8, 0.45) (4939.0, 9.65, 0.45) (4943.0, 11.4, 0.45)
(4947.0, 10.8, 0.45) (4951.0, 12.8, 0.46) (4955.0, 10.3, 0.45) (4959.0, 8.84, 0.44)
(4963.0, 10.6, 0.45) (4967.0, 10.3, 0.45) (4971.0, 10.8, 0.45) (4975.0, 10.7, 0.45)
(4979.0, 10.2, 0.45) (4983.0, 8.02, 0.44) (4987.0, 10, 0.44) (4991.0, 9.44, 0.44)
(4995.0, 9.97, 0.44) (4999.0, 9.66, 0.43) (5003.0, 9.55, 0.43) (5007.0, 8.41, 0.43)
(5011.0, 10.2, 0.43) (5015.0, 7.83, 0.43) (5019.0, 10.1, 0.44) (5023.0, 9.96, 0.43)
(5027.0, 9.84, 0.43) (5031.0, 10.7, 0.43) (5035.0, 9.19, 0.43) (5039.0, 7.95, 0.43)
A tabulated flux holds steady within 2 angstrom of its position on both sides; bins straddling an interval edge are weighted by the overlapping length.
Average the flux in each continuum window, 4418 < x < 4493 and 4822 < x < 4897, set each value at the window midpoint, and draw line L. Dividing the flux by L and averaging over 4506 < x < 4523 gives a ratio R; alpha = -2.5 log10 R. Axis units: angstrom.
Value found -0.21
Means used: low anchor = 8.69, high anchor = 10.8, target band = 10.9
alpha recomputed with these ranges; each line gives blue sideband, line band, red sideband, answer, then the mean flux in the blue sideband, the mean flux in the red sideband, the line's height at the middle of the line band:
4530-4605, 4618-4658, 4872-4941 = -0.05 mag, 10.6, 10.9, 10.6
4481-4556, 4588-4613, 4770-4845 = -0.10 mag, 9.95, 10.5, 10.1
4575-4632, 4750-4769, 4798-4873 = 0.05 mag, 11.2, 11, 11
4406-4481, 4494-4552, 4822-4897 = -0.13 mag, 8.46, 10.8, 8.91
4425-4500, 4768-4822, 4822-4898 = 0.01 mag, 8.77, 10.8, 10.5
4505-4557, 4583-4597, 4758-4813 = -0.11 mag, 9.93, 10.2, 10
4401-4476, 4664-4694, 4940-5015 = -0.24 mag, 8.23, 10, 9.04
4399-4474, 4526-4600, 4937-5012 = -0.20 mag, 8.21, 10.1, 8.65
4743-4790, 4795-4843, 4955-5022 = -0.09 mag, 10.1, 9.69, 10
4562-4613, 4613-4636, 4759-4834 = -0.05 mag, 11.1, 10.4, 11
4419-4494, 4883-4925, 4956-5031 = -0.14 mag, 8.69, 9.73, 9.55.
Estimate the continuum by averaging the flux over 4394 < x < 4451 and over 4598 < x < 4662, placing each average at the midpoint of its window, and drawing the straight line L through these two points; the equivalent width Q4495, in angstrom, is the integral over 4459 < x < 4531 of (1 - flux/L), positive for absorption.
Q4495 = -4.3 angstrom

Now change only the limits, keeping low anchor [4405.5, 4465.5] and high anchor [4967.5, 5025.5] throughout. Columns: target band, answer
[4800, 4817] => -3.6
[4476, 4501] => -4.9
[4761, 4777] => -1.2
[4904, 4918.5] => -3.1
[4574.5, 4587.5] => -3.5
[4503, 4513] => -3.3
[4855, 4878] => -4.0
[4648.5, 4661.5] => -3.7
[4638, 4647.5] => -2.2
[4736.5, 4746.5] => -2.5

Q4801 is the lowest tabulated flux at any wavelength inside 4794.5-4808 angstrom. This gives 10.3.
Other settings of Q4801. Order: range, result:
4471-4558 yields 7.18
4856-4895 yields 9.4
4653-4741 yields 10.1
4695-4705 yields 10.4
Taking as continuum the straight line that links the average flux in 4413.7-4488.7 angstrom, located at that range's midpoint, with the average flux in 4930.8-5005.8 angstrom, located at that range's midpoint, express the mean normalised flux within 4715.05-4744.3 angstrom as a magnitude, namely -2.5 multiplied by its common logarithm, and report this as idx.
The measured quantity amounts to -0.16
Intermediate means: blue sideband 8.59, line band 11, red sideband 10.2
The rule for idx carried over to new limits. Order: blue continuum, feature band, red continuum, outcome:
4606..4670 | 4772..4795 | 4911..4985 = 0.116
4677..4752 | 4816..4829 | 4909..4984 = -0.021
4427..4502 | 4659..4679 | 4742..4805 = -0.171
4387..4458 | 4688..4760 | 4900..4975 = -0.129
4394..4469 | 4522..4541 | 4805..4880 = 0.010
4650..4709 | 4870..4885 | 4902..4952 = 0.050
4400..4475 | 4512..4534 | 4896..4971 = -0.101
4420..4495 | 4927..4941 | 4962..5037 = -0.131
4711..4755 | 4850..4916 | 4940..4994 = -0.048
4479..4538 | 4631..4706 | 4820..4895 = -0.087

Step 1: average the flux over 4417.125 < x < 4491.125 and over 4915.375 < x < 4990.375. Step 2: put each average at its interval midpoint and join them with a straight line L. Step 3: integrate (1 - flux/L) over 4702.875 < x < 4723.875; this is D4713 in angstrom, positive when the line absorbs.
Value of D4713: -3.4 angstrom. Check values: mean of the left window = 8.66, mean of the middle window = 11.1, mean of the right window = 10.4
